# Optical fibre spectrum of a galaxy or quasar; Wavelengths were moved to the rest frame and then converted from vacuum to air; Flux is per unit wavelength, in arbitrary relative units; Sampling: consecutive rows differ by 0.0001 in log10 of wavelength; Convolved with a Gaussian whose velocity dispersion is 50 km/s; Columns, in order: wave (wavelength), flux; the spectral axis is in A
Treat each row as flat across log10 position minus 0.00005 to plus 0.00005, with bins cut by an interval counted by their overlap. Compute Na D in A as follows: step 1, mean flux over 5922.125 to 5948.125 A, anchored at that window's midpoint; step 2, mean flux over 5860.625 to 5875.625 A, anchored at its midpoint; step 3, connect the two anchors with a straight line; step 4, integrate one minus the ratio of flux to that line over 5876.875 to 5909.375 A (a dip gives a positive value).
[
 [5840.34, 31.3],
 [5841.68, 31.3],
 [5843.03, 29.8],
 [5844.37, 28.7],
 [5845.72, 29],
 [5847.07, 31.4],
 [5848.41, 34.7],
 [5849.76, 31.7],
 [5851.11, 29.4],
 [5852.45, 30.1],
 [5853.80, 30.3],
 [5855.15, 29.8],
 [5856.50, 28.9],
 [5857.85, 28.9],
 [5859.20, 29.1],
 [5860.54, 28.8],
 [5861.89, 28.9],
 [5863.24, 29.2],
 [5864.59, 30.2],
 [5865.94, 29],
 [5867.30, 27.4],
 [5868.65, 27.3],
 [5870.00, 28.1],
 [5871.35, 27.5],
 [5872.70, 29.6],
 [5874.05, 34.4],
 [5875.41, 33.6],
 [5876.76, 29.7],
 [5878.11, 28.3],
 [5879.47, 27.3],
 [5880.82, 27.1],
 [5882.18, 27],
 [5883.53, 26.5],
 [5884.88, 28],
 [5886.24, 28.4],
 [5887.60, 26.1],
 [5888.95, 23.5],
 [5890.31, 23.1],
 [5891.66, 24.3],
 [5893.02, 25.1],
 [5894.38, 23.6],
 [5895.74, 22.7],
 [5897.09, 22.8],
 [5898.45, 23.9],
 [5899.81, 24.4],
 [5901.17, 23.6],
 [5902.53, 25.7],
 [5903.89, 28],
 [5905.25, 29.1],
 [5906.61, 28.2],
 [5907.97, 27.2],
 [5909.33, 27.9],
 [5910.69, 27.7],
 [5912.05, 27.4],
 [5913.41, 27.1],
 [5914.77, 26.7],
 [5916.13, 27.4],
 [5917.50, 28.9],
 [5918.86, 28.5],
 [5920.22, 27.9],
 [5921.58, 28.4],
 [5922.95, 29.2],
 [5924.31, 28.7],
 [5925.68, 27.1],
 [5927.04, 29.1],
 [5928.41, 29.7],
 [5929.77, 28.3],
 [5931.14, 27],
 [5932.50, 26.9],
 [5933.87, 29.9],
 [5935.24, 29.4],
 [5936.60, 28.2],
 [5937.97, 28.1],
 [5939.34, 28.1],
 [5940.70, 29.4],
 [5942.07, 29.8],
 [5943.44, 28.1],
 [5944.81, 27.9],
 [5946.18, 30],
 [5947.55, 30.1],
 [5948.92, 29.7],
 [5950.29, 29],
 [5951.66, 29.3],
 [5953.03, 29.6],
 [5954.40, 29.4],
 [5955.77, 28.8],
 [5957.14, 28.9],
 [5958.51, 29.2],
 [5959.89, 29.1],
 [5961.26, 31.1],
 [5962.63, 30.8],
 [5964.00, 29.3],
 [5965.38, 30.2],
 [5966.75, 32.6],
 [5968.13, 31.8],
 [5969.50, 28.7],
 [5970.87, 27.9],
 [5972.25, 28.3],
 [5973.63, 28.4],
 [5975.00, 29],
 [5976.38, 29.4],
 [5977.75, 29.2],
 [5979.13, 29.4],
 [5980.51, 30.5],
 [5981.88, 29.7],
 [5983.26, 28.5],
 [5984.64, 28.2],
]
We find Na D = 3.6 A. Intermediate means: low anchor 29.4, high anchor 28.7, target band 25.9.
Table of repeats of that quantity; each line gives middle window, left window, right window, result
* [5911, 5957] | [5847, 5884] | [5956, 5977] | 1.5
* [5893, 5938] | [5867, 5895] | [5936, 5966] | 1.8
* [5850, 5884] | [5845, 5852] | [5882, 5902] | -0.8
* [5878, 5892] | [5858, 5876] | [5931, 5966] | 1.5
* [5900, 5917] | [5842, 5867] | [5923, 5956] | 1.2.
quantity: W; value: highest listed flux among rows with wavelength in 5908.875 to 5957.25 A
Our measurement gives 30.1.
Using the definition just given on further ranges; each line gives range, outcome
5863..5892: 34.4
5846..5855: 34.7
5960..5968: 32.6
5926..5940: 29.9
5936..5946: 29.8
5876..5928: 29.7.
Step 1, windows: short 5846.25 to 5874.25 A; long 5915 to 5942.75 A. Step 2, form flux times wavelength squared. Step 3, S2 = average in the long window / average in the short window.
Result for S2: 1.0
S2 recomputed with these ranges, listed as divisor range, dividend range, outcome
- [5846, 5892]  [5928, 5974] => 1.04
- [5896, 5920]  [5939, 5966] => 1.12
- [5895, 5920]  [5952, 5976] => 1.14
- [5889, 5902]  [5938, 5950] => 1.25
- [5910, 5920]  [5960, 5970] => 1.12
